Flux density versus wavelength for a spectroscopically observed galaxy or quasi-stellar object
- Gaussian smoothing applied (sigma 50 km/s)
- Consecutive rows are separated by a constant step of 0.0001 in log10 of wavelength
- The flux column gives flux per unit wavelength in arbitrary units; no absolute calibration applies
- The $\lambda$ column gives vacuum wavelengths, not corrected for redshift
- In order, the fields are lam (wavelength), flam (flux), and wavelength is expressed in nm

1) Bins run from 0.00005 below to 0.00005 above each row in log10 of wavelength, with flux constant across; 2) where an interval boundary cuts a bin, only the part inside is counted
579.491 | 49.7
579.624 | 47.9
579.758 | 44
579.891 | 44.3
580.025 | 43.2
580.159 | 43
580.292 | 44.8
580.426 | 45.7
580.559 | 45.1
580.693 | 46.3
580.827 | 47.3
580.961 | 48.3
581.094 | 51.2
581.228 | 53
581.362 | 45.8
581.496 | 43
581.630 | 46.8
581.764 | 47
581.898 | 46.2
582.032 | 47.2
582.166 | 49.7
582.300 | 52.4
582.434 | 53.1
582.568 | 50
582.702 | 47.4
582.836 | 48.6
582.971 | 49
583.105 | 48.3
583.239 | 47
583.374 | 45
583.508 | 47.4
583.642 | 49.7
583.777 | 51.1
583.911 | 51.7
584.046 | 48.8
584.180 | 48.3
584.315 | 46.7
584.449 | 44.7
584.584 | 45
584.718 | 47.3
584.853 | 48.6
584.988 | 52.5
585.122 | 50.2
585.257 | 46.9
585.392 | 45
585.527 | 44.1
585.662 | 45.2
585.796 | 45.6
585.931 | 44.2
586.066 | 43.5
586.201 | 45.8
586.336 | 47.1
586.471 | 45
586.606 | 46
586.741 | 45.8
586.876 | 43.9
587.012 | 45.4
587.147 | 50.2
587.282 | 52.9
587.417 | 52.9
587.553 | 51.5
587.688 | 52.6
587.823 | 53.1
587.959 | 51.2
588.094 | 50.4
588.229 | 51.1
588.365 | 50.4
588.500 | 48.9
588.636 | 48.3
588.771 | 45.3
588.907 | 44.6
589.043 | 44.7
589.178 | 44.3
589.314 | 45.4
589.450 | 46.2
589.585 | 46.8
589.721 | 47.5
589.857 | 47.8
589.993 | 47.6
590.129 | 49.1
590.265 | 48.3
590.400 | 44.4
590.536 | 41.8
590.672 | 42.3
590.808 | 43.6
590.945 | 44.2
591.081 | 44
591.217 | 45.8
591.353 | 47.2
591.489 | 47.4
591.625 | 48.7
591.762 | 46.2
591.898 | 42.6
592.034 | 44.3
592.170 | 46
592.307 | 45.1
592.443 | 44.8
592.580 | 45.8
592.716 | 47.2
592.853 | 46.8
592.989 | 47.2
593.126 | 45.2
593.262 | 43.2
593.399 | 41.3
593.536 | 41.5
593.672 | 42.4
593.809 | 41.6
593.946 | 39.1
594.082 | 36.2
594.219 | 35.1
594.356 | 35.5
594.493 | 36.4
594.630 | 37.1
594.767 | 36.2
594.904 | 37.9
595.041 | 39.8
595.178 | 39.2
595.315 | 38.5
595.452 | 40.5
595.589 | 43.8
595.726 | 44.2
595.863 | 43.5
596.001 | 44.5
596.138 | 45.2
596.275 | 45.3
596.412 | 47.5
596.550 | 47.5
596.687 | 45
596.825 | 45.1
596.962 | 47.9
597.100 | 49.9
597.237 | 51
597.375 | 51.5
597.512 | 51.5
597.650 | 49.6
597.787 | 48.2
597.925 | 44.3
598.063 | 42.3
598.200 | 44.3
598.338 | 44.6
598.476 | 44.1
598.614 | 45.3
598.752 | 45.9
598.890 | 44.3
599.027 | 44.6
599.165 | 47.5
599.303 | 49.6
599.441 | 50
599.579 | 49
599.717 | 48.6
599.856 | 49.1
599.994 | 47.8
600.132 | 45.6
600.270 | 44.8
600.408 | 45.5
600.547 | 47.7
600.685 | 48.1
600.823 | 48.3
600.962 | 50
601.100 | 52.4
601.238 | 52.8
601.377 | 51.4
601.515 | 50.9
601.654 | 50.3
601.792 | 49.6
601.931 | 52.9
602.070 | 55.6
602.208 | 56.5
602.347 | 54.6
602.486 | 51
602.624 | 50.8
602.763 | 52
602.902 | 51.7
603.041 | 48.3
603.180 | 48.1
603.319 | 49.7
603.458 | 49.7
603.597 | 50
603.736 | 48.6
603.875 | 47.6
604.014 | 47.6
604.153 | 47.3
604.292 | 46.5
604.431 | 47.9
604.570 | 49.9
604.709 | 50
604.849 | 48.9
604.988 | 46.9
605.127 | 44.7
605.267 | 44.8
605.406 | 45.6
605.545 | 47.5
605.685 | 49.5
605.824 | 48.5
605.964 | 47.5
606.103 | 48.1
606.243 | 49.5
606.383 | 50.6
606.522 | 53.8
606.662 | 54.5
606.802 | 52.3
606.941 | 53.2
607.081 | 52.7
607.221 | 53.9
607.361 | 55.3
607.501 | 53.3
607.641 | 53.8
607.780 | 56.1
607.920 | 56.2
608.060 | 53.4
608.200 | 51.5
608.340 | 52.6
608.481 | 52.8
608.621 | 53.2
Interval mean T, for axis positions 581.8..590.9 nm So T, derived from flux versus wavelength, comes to 47.6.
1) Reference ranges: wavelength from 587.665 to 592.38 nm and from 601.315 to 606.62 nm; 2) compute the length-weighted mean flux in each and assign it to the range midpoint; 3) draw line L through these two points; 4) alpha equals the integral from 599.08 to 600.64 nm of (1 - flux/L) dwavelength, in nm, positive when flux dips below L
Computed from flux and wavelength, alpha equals 0.03 nm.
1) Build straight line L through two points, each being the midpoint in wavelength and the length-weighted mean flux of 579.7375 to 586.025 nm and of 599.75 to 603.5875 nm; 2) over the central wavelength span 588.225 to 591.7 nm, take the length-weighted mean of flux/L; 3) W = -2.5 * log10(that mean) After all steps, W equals 0.049 mag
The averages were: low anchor 47.4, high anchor 50.2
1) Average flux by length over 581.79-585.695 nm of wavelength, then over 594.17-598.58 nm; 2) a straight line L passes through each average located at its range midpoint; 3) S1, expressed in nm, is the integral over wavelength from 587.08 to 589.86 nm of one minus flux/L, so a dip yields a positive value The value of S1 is -0.14 nm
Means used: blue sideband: 48.2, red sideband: 43.7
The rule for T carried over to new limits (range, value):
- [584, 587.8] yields 47.4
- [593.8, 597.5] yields 42.6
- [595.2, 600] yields 46.2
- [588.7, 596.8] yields 43.7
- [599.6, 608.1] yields 50.1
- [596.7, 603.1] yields 48.8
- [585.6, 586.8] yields 45.4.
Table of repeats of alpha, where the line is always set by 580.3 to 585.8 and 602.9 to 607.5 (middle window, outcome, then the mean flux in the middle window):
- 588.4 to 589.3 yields 0.04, 46.1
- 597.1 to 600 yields 0.10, 47.3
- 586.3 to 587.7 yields -0.01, 48.3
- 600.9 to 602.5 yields -0.10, 52.4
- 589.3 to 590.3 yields 0.02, 47.4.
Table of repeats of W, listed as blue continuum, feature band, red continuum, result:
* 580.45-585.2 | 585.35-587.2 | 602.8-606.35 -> 0.06 mag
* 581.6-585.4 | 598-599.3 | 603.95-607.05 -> 0.09 mag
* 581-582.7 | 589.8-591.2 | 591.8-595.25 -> -0.05 mag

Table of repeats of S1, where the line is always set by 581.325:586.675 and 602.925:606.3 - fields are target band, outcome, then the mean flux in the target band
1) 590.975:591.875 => 0.03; 46.3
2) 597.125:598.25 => 0.00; 48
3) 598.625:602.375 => -0.10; 49.3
